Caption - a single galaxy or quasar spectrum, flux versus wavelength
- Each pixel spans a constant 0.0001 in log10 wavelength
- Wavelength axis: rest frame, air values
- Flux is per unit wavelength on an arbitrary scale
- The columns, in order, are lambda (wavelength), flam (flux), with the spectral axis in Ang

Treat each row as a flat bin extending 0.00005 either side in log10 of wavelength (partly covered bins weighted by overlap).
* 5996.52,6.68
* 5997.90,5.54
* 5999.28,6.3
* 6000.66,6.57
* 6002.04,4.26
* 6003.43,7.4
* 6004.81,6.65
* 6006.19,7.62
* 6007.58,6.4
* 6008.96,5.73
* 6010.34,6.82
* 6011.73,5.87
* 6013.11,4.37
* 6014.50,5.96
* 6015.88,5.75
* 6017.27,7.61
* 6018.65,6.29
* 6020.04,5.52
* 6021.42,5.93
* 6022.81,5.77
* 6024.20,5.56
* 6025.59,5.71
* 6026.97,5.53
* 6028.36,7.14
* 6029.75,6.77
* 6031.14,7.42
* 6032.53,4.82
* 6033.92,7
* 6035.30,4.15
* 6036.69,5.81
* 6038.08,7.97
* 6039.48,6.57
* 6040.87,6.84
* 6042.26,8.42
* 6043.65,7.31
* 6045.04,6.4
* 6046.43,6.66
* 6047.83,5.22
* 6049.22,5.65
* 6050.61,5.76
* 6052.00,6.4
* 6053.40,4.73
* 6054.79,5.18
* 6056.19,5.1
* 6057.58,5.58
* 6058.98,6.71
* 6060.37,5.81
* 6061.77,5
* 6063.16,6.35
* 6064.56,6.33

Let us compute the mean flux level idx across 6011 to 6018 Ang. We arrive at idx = 5.92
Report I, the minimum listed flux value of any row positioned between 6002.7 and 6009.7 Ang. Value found 5.73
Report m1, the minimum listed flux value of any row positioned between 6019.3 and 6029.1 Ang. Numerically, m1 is 5.52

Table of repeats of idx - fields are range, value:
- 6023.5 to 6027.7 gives 5.61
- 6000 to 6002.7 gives 5.42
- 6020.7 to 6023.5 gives 5.85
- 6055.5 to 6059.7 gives 5.8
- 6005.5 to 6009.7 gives 6.59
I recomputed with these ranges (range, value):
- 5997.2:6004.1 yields 4.26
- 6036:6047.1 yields 5.81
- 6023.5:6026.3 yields 5.56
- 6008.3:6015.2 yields 4.37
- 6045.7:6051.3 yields 5.22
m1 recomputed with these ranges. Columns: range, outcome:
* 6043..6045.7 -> 6.4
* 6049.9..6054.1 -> 4.73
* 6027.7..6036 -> 4.15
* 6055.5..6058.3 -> 5.1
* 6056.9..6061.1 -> 5.58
